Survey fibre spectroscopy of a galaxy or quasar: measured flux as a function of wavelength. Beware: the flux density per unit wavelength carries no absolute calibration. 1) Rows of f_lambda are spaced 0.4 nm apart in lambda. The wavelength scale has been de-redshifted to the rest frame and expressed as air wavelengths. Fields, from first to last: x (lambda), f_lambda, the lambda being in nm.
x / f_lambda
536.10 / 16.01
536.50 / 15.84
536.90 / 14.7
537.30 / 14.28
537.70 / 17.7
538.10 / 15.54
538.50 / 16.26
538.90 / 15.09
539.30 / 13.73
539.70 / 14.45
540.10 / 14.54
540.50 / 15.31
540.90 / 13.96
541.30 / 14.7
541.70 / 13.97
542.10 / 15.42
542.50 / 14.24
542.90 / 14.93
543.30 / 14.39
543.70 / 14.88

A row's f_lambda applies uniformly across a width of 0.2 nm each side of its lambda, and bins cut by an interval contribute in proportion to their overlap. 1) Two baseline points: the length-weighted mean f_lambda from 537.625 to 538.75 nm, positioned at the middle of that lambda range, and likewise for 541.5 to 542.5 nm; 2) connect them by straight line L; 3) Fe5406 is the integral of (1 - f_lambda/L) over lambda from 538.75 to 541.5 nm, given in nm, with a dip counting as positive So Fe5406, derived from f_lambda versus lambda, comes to 0.161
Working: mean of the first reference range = 16.3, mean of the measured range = 14.5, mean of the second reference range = 14.6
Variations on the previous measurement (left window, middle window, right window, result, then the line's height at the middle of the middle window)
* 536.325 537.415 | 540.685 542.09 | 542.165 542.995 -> 0.03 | 14.7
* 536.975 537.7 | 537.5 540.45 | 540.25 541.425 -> -0.06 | 15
